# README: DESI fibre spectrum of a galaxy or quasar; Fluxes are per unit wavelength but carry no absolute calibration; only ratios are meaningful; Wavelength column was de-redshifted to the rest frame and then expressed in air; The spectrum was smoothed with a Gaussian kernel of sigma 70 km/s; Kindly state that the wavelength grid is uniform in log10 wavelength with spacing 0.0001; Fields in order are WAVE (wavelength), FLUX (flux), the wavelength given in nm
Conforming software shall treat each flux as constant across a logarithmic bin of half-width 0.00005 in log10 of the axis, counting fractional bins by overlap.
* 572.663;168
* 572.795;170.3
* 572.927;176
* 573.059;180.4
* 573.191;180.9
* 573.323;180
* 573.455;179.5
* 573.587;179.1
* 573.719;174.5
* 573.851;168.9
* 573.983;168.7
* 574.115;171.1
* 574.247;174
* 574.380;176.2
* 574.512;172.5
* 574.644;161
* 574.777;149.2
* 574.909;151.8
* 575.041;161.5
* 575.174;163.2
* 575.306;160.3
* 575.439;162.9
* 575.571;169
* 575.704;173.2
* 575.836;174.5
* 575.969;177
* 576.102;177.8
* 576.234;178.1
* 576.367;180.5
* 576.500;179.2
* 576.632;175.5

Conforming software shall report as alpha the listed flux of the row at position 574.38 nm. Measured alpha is 176.2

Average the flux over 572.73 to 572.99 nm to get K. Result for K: 173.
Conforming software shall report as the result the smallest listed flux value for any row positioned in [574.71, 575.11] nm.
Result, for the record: 149.2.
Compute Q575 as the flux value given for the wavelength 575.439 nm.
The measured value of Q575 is 162.9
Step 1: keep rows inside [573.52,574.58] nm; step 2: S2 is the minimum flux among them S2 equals 168.7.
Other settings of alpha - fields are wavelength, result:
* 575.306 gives 160.3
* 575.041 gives 161.5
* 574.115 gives 171.1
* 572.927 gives 176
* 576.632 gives 175.5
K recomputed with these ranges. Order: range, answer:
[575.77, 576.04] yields 175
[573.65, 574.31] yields 172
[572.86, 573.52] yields 179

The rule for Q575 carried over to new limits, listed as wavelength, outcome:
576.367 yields 180.5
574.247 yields 174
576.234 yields 178.1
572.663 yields 168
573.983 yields 168.7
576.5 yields 179.2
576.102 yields 177.8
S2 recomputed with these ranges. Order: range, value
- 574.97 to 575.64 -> 160.3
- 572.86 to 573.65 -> 176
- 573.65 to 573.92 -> 168.9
